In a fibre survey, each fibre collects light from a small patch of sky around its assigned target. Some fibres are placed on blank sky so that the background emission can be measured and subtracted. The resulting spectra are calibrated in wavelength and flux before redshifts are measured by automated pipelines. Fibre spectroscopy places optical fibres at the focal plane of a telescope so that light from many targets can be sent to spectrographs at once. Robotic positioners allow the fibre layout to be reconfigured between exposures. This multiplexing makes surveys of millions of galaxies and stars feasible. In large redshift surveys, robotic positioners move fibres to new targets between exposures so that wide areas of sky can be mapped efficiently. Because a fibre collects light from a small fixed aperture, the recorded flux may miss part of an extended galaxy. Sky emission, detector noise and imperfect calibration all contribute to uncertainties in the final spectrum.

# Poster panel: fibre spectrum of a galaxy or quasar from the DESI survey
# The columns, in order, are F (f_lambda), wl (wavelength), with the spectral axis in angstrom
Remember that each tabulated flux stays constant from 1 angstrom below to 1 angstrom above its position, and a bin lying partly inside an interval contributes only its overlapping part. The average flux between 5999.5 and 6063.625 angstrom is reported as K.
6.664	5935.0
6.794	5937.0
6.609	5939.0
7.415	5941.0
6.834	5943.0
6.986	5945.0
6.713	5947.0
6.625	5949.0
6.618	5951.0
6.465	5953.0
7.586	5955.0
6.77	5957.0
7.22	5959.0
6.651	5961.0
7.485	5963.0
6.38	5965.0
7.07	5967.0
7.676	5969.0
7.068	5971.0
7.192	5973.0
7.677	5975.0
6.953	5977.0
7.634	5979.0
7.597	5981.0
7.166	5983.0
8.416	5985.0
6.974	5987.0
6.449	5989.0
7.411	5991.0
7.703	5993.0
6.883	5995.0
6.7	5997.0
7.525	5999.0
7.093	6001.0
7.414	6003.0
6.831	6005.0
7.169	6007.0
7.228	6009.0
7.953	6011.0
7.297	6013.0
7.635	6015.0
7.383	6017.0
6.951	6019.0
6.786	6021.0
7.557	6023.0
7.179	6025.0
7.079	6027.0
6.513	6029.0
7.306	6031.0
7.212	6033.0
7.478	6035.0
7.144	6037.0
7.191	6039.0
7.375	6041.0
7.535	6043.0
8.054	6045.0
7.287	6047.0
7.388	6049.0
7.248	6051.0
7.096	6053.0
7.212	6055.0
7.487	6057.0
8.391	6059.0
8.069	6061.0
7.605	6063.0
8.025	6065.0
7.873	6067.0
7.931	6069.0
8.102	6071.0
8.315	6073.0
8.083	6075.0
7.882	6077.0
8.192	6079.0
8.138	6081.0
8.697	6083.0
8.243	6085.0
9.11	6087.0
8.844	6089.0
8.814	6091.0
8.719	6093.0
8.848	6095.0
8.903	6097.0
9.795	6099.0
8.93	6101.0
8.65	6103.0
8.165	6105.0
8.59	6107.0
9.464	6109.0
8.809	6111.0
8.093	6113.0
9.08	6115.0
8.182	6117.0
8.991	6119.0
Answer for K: 7.35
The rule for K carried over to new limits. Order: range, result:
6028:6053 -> 7.3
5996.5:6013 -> 7.26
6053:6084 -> 7.97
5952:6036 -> 7.21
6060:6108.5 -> 8.45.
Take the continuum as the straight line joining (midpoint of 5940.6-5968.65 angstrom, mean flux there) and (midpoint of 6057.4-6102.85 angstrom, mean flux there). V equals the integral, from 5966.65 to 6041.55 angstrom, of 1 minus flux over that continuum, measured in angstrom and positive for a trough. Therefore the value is 2.4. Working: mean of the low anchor 6.92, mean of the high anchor 8.42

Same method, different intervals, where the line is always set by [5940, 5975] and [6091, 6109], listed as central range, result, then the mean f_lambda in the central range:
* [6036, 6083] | 3.3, 7.74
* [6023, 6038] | 1.5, 7.16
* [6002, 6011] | 0.5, 7.25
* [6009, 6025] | 0.9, 7.35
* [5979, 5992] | 0.0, 7.36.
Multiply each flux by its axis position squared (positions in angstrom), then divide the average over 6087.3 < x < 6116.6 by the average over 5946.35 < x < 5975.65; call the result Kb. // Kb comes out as 1.3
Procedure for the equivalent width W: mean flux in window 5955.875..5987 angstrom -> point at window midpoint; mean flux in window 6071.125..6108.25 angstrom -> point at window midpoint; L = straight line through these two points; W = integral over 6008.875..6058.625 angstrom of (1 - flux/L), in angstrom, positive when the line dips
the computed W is 4.0 angstrom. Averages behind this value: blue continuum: 7.26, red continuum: 8.6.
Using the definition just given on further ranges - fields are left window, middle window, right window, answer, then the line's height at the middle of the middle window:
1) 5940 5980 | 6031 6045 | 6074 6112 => 1.1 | 8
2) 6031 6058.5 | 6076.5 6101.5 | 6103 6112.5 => -1.2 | 8.31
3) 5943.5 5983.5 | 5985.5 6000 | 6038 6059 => 0.1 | 7.2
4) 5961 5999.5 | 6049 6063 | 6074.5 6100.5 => 1.1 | 8.24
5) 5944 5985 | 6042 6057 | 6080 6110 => 1.5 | 8.21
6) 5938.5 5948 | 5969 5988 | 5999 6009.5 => -0.9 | 7.07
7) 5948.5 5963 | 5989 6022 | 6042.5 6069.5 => 0.2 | 7.27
